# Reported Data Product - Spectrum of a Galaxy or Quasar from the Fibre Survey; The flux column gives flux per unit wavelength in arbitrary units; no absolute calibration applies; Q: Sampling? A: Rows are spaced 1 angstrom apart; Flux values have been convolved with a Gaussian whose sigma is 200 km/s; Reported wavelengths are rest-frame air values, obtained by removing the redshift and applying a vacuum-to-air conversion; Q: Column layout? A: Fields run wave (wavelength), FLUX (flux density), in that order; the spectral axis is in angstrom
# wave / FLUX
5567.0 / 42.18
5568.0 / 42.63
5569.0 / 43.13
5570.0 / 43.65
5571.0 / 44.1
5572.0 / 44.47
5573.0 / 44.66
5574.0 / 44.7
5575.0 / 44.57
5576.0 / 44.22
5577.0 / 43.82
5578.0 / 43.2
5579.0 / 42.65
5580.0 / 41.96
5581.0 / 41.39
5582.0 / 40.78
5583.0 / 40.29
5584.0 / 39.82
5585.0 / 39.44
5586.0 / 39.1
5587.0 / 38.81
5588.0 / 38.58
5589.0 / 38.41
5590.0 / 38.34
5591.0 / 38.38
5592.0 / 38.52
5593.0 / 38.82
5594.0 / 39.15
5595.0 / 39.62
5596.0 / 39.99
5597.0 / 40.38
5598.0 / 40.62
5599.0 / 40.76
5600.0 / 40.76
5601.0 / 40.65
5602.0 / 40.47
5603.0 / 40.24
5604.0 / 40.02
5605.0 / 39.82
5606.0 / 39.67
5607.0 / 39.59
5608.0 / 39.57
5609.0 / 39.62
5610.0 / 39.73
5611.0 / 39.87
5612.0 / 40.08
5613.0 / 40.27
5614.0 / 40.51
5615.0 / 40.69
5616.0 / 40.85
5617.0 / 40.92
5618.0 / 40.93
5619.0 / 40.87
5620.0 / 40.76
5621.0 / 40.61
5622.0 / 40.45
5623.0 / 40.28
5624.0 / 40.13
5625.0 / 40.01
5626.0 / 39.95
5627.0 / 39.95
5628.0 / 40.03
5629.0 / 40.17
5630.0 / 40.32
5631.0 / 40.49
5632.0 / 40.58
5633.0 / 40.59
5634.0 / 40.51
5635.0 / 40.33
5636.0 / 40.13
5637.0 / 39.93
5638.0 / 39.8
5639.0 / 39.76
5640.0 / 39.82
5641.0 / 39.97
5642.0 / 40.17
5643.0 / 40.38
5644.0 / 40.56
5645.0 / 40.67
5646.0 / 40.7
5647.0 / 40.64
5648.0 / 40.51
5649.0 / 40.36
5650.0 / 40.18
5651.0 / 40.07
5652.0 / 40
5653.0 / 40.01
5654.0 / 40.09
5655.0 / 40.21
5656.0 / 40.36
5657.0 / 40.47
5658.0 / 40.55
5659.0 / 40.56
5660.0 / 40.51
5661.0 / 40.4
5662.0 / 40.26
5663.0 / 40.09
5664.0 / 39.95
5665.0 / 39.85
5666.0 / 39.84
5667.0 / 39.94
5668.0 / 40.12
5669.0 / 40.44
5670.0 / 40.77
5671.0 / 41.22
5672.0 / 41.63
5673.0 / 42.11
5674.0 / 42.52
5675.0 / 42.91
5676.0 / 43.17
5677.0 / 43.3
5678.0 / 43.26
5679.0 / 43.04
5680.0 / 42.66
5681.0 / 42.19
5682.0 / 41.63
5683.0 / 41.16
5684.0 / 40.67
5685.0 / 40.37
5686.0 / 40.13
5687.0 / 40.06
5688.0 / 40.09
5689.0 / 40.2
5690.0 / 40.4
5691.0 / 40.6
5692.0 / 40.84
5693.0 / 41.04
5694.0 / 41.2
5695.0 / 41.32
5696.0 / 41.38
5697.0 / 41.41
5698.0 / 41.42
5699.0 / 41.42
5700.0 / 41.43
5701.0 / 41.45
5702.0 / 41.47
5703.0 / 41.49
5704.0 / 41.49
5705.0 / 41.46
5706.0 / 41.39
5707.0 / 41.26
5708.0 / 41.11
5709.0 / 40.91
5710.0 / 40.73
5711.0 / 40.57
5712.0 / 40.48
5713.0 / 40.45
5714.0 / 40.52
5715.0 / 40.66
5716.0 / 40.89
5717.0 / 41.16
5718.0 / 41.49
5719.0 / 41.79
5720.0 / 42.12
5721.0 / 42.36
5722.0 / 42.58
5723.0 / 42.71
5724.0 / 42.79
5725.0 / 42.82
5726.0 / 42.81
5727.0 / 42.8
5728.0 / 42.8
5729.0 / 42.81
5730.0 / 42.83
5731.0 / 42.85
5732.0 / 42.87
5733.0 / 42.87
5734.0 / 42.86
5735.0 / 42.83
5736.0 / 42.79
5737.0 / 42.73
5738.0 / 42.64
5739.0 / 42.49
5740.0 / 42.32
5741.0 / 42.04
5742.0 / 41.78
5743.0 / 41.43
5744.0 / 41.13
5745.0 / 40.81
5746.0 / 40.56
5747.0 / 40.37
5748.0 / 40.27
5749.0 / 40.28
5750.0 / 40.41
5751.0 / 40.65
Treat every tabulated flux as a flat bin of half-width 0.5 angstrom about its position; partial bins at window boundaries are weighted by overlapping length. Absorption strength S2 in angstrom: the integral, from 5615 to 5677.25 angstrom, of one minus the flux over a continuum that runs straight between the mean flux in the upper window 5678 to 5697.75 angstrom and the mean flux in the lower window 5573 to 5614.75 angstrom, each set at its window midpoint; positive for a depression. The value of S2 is 0.5 angstrom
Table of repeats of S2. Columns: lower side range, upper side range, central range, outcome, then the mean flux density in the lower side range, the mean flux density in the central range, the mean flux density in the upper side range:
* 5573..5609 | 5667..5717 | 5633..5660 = 0.4 angstrom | 40.5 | 40.3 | 41.3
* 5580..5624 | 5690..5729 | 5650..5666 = 0.2 angstrom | 40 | 40.2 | 41.5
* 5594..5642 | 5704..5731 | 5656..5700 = 0.0 angstrom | 40.2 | 41.1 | 41.7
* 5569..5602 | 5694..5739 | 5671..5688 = -0.1 angstrom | 41.1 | 41.9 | 41.8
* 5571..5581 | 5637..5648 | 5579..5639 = 2.7 angstrom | 43.7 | 40.1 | 40.2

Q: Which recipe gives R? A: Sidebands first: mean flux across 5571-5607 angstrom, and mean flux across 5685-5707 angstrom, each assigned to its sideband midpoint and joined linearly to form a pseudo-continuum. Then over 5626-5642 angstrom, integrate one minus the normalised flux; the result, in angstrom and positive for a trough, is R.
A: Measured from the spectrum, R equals 0.3 angstrom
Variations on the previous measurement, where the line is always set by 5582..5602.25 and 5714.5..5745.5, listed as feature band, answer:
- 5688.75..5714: 0.4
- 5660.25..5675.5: 0.1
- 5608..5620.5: -0.1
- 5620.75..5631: 0.0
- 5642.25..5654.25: 0.1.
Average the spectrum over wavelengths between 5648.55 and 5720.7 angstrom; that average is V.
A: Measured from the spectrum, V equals 41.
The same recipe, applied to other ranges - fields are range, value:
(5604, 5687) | 40.6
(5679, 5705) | 41.1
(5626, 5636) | 40.3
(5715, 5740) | 42.4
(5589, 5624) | 40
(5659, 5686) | 41.3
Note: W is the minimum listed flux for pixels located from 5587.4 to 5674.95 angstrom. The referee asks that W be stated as 38.34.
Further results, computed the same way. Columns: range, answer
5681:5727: 40.06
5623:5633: 39.95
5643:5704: 39.84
